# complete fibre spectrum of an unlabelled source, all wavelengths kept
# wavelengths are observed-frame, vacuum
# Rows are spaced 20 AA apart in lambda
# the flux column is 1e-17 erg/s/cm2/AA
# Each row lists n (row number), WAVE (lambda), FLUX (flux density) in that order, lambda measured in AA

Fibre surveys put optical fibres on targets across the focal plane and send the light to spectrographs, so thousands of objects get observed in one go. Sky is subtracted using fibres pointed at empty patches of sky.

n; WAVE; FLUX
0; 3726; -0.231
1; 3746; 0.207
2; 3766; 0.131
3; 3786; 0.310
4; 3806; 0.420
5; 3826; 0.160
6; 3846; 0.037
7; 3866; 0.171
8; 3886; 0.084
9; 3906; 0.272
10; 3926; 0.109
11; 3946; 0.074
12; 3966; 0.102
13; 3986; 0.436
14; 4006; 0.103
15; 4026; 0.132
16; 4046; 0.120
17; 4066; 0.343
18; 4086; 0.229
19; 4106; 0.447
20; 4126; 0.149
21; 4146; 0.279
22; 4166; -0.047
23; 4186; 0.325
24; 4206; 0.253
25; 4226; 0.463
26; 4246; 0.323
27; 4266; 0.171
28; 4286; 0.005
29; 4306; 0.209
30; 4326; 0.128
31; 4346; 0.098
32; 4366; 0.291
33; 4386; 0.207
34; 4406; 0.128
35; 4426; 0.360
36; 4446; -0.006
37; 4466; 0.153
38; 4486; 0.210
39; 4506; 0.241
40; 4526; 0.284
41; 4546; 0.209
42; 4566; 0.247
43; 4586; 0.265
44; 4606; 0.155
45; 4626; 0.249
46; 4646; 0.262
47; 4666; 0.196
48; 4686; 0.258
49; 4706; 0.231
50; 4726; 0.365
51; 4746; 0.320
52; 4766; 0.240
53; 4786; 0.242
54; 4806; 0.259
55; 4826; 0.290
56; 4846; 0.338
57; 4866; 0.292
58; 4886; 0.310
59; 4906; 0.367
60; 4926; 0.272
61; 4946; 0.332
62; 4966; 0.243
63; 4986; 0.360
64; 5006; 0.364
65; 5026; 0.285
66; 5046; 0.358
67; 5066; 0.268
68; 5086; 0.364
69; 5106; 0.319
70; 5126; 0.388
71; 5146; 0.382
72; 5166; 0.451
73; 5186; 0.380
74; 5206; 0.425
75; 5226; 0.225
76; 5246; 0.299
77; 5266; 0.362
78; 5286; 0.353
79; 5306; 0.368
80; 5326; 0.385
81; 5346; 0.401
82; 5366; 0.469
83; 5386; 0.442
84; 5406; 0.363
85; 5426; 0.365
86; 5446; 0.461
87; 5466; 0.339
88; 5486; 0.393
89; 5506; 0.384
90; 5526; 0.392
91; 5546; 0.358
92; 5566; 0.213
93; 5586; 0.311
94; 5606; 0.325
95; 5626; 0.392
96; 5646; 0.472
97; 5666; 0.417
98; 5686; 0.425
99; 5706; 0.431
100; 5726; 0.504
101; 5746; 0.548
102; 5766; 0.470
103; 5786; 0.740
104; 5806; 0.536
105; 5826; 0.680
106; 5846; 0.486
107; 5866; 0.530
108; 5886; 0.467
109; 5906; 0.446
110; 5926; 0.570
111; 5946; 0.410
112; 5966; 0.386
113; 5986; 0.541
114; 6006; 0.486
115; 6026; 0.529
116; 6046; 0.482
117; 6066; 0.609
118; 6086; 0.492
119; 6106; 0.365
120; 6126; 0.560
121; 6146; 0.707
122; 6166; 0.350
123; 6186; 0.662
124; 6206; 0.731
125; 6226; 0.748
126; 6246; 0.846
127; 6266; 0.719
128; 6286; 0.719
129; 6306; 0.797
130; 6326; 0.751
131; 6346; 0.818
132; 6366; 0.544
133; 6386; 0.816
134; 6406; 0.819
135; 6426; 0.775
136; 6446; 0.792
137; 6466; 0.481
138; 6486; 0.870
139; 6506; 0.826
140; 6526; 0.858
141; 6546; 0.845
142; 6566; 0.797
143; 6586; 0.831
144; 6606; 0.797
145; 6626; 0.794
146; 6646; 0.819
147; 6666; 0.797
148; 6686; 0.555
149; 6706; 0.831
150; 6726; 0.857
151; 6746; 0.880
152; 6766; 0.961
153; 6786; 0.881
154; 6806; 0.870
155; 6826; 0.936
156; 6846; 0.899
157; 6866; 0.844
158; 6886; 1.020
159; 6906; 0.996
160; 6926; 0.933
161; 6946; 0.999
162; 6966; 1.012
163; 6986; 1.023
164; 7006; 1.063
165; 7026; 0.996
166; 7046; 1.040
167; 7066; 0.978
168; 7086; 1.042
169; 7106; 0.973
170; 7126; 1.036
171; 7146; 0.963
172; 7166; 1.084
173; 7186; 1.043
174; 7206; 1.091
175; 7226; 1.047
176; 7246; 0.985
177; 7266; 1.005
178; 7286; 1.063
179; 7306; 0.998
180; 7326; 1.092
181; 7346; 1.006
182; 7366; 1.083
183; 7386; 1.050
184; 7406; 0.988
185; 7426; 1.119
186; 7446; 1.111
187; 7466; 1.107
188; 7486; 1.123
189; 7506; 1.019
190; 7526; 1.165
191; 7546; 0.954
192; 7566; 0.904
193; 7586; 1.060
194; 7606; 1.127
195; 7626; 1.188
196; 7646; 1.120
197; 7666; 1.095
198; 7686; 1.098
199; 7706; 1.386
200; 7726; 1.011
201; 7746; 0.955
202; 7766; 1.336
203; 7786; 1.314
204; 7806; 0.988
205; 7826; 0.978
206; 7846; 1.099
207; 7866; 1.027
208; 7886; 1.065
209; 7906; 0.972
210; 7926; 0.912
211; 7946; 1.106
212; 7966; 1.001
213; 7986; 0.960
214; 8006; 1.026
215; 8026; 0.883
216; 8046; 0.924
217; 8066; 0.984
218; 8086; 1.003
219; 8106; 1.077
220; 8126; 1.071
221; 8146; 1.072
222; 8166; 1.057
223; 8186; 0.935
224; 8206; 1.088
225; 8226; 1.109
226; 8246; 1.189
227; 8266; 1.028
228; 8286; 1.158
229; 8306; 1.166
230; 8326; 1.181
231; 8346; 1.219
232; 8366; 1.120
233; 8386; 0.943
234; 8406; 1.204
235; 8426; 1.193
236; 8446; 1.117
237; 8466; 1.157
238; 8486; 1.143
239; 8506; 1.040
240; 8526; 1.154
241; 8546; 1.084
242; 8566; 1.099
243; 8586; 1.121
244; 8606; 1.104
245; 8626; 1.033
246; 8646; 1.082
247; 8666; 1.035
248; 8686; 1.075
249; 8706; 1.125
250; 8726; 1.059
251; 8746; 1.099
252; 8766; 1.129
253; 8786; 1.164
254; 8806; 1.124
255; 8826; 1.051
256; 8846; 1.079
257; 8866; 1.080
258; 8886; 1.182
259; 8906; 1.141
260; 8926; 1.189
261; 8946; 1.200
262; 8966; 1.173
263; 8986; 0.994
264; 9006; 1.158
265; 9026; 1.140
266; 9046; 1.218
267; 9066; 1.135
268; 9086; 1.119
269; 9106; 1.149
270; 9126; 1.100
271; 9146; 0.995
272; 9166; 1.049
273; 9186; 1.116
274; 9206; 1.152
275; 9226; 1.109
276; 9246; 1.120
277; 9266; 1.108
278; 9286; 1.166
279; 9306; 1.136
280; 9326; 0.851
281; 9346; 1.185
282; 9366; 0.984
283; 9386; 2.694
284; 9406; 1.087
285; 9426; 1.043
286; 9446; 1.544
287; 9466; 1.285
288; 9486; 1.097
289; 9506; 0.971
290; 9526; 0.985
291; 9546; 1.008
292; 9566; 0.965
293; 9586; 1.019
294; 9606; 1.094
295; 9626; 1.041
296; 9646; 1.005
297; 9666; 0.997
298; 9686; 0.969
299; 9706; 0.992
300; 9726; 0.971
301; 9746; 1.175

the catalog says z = 0.55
